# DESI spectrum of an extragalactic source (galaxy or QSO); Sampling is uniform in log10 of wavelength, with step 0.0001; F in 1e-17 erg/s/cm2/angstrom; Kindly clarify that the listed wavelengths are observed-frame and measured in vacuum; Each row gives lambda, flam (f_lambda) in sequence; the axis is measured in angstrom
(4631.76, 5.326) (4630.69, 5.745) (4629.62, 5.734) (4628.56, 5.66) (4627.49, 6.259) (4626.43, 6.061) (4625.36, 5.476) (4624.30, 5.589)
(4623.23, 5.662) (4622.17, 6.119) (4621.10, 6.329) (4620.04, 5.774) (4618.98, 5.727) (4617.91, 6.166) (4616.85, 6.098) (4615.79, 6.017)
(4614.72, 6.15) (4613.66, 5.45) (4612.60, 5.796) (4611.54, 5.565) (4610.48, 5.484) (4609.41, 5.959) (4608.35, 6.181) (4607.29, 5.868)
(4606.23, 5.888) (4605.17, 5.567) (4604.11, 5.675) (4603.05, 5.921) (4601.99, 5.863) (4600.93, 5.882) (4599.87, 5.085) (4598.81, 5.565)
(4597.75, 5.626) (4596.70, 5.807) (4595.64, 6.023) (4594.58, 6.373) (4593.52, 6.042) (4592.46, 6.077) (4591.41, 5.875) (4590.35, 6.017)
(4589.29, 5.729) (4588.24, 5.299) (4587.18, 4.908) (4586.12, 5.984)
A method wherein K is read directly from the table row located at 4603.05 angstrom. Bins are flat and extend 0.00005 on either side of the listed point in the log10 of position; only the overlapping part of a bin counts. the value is 5.921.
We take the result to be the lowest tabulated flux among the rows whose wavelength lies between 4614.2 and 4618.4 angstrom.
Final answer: 6.017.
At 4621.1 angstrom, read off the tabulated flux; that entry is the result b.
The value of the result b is 6.329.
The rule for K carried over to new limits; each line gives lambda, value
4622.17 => 6.119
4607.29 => 5.868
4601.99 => 5.863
